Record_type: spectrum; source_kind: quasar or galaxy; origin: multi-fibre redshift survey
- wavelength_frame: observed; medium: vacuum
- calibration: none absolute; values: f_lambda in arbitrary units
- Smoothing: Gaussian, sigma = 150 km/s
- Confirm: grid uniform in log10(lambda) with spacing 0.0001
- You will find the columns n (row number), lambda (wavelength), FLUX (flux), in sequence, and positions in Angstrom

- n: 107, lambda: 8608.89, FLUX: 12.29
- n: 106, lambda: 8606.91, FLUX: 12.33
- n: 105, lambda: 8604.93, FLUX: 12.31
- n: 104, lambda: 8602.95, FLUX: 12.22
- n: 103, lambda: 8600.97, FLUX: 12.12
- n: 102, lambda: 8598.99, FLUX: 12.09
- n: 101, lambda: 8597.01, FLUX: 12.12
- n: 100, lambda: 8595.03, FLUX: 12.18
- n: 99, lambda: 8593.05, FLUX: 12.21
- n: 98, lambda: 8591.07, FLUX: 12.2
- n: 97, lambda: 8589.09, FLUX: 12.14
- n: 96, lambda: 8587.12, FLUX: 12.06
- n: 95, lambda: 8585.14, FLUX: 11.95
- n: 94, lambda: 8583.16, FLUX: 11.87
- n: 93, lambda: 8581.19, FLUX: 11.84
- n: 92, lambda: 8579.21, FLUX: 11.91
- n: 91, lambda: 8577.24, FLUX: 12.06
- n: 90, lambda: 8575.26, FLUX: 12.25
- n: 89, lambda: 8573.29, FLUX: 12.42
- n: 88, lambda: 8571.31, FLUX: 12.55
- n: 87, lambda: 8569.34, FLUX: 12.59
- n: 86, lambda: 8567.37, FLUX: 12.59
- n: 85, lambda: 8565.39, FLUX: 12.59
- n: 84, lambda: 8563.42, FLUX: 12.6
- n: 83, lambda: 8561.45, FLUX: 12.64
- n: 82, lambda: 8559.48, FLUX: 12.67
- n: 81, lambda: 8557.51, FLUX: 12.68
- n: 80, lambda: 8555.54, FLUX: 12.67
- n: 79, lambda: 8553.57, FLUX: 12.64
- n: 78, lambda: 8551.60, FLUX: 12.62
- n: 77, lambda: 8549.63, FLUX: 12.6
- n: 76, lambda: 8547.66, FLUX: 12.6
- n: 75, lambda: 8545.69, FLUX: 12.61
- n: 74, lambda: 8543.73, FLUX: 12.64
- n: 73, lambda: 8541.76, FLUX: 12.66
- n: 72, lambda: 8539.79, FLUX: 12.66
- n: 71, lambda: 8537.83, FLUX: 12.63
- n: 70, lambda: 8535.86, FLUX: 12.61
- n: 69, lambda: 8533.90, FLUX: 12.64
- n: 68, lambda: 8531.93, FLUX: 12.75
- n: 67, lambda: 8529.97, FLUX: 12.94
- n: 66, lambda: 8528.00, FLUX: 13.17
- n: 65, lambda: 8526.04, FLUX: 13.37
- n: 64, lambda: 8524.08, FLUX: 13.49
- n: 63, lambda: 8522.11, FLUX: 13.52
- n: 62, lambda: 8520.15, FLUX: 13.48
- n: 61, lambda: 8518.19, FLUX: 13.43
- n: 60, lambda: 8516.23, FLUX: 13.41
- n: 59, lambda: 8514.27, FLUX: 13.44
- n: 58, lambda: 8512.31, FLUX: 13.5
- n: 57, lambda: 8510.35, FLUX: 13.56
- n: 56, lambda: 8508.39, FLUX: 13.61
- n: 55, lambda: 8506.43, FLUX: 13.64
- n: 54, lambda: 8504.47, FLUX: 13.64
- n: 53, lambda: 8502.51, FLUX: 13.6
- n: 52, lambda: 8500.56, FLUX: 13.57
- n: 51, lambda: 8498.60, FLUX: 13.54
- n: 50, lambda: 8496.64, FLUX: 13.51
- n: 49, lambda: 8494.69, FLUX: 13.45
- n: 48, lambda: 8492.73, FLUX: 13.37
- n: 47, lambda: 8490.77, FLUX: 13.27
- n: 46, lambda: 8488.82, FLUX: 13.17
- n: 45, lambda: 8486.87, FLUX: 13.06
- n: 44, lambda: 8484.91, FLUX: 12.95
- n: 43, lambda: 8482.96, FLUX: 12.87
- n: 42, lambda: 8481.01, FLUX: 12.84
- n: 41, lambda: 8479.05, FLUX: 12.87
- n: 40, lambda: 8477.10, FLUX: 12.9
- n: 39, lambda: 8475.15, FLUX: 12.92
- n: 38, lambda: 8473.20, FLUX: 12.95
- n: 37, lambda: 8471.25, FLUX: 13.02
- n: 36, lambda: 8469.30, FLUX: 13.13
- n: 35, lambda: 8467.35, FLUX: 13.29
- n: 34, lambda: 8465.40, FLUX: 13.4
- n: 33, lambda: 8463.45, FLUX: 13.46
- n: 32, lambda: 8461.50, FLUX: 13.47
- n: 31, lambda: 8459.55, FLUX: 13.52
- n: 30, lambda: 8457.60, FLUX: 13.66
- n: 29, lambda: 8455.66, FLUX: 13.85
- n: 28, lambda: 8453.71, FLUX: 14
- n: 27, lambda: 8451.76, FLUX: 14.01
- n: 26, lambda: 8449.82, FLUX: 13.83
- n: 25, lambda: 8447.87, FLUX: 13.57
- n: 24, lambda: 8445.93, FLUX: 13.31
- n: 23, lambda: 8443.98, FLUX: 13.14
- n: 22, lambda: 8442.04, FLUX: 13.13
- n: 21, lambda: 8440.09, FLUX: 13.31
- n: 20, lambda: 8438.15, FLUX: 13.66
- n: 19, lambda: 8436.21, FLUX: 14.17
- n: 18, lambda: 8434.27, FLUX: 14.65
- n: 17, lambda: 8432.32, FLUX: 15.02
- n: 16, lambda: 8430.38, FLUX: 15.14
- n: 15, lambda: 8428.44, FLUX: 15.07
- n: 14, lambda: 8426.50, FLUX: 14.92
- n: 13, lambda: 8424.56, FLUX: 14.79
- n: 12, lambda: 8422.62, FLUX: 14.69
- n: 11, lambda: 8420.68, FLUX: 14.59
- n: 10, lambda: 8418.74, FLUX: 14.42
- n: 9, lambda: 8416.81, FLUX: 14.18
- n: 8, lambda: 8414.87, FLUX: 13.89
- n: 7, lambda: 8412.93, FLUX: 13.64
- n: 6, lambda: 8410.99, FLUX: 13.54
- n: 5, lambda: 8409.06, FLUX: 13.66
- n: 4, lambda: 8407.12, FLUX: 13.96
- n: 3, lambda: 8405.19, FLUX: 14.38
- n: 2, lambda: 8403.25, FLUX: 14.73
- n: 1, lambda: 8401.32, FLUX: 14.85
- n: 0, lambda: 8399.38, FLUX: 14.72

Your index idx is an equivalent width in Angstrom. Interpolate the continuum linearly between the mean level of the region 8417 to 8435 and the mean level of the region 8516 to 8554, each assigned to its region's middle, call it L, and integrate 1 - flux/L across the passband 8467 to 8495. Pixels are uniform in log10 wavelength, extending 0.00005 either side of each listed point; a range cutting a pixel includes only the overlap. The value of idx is 1.6 Angstrom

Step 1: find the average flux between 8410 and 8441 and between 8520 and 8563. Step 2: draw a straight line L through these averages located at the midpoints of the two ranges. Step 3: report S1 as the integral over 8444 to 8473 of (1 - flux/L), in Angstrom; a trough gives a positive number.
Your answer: 0.9 Angstrom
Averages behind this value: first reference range 14.4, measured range 13.5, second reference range 12.8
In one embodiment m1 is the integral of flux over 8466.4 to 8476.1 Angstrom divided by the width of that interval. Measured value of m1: 13.1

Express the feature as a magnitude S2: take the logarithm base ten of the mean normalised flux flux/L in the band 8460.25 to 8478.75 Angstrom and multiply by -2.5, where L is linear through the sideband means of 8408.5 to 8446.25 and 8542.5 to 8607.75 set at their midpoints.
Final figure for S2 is 0.04 mag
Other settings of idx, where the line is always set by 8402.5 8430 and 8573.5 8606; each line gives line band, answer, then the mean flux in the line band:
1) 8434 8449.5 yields 0.5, 13.6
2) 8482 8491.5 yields 0.3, 13.1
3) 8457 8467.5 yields 0.2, 13.5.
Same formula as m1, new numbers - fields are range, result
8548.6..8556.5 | 12.6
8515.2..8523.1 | 13.5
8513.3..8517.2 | 13.4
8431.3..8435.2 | 14.8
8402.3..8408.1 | 14.3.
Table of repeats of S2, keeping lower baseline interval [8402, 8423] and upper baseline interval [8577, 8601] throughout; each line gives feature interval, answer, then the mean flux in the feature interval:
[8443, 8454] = 0.01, 13.6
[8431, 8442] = -0.02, 14.1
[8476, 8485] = 0.04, 12.9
